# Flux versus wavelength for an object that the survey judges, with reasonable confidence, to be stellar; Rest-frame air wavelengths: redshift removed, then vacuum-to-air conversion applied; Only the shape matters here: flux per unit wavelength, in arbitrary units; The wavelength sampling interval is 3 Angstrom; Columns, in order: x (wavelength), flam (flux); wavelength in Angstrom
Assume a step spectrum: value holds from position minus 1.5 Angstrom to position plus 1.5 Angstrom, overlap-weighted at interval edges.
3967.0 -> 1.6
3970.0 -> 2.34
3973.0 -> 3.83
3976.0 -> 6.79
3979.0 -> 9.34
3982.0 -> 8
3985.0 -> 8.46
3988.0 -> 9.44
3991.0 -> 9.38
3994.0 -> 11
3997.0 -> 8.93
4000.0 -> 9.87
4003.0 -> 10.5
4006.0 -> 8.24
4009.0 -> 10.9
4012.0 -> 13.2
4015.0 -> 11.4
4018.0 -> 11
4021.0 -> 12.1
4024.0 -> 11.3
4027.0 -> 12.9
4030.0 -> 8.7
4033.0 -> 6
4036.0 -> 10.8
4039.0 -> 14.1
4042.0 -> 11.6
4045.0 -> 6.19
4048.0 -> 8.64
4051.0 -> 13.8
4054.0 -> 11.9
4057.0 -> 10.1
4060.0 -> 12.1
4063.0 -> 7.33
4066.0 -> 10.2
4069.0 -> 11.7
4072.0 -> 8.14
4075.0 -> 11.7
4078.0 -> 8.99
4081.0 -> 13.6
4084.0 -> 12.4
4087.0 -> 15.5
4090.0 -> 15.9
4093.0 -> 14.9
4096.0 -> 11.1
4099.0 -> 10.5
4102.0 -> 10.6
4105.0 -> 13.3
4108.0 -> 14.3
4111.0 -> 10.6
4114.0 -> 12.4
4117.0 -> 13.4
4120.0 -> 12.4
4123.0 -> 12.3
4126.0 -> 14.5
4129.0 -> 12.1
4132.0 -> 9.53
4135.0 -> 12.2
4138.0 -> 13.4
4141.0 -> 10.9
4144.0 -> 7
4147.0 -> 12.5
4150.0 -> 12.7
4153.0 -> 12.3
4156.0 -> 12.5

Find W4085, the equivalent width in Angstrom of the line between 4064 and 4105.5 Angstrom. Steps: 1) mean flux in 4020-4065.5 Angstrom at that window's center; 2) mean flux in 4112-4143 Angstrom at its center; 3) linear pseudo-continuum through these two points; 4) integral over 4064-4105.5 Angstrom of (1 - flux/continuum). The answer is -2.2 Angstrom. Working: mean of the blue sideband 10.5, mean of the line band 12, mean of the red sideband 12.2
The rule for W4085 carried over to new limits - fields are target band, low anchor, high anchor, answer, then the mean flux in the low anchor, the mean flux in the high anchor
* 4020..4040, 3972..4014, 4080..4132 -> -0.64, 9.22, 12.8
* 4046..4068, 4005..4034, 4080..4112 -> 2.44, 10.7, 13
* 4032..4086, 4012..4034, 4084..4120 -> 5.27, 10.8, 12.9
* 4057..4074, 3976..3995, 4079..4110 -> 2.89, 9.03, 13.1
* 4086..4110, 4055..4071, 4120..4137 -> -4.01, 10.3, 12.2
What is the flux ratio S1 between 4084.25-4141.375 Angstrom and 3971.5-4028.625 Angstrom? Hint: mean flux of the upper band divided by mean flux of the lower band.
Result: 1.29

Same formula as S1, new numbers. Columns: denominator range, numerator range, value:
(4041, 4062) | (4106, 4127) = 1.22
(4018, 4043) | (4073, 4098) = 1.18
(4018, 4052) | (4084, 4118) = 1.23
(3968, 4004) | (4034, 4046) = 1.33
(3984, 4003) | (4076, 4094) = 1.40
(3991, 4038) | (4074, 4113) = 1.20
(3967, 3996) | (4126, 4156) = 1.58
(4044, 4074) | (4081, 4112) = 1.28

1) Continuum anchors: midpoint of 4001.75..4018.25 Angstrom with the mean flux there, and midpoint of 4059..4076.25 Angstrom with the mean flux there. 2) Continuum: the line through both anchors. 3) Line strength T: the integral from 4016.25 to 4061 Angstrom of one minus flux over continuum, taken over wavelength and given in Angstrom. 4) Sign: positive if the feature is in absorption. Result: -1.0 Angstrom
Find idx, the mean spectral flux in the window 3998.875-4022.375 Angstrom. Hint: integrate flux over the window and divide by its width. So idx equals 10.9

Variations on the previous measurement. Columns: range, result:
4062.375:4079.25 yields 9.81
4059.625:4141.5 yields 12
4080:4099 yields 13.6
